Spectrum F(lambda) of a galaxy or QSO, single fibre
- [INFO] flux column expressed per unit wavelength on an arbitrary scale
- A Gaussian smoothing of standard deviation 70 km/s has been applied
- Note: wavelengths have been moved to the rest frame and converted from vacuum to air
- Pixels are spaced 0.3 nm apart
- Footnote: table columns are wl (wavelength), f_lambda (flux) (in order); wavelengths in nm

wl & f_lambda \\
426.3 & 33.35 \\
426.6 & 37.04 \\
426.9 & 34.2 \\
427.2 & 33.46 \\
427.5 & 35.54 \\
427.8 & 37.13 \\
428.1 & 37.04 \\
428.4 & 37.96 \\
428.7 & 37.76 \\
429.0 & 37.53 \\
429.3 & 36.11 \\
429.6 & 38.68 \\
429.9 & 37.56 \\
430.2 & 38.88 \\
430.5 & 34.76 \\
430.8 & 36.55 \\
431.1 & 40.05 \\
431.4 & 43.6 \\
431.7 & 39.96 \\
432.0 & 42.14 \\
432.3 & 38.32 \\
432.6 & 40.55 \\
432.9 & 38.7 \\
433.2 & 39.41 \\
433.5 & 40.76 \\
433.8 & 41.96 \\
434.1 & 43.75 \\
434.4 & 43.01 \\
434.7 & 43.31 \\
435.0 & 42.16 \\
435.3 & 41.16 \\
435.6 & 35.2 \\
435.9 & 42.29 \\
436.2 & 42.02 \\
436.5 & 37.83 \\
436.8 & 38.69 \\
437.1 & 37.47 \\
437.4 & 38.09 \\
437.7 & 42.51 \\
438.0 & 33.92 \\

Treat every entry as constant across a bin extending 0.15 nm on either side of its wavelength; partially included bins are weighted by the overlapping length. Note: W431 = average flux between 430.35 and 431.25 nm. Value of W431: 37.1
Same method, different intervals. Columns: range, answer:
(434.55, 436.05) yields 40.8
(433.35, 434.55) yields 42.4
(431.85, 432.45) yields 40.2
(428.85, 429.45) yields 36.8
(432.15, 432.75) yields 39.4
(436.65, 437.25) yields 38.1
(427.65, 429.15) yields 37.5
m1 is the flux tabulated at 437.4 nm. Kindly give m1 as 38.09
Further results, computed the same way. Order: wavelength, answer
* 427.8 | 37.13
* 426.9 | 34.2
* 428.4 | 37.96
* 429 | 37.53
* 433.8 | 41.96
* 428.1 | 37.04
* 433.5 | 40.76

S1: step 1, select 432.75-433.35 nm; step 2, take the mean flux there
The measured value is 39.1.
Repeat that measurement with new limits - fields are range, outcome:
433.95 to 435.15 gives 43.1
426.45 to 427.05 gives 35.6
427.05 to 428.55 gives 36.2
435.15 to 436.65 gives 39.7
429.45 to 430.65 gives 37.5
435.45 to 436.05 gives 38.7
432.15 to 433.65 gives 39.5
